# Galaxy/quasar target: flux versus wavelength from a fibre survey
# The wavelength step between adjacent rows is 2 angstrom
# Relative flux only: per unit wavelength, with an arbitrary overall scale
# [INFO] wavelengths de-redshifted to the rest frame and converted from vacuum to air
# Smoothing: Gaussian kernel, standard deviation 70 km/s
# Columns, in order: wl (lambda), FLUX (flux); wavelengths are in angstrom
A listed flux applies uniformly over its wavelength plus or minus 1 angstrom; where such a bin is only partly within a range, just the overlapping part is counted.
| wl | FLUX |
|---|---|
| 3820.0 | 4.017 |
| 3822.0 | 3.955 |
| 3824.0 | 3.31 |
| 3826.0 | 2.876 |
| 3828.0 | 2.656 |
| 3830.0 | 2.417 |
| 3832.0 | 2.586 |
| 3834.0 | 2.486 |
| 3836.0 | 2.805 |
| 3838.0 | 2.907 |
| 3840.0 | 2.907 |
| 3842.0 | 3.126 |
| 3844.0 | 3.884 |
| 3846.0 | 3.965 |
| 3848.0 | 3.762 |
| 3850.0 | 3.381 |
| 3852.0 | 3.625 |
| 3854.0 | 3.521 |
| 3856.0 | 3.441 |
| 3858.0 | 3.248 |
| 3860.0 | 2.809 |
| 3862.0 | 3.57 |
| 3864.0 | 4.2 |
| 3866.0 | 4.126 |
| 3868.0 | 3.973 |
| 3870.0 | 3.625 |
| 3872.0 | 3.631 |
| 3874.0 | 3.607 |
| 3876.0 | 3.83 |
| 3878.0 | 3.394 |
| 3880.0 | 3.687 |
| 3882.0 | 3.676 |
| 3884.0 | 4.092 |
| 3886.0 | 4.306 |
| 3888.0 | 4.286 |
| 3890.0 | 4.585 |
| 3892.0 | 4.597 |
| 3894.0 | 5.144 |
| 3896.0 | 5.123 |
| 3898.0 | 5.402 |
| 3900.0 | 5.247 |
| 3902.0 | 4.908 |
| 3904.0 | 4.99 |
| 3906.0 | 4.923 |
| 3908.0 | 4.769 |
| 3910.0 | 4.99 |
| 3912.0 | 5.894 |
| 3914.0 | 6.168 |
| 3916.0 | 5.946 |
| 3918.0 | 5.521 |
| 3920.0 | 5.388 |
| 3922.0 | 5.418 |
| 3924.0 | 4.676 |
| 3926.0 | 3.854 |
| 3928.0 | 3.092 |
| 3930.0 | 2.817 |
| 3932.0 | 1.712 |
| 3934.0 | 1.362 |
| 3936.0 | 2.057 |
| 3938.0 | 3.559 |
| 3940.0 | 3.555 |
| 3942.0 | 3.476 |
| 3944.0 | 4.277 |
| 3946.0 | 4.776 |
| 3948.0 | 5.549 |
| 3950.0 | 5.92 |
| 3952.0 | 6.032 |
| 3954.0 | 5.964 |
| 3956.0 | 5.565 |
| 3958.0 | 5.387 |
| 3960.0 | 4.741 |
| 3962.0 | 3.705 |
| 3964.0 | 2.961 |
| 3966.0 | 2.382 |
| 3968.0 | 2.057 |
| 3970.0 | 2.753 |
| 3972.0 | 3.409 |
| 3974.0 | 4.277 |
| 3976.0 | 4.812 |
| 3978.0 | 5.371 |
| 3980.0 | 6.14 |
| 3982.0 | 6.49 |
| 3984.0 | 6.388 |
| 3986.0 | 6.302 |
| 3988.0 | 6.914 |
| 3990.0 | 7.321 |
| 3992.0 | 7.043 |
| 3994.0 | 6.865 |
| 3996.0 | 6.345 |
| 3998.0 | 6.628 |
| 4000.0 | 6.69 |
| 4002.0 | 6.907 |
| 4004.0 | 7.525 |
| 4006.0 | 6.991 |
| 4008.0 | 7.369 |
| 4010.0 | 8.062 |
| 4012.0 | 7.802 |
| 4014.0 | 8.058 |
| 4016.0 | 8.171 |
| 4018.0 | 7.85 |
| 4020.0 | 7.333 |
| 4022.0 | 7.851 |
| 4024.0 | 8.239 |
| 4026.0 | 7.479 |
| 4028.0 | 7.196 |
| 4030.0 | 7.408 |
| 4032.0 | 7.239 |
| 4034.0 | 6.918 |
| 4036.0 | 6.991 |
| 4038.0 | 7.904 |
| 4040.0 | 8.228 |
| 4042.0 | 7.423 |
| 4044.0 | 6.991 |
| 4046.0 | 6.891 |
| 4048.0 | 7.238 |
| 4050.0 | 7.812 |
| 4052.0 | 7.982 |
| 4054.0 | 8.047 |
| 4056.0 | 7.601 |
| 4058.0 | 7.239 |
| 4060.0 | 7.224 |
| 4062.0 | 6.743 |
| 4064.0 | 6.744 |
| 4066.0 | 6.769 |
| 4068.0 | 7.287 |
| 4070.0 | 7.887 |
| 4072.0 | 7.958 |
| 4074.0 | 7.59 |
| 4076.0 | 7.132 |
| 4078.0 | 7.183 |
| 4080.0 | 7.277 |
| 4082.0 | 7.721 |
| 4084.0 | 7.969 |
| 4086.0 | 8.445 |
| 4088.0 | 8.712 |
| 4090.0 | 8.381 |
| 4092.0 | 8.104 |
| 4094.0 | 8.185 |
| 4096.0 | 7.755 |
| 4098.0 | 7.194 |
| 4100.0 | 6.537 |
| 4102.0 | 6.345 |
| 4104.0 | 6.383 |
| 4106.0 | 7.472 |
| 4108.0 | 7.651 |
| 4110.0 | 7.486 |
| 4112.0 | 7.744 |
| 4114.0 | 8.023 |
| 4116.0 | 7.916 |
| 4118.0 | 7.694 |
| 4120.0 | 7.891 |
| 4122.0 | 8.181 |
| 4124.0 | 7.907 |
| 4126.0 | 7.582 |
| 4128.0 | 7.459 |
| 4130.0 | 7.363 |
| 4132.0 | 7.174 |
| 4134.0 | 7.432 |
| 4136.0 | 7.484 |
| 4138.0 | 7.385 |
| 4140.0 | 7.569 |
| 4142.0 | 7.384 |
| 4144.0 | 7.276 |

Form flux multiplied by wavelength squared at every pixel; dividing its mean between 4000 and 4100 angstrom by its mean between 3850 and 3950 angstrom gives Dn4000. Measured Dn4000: 1.95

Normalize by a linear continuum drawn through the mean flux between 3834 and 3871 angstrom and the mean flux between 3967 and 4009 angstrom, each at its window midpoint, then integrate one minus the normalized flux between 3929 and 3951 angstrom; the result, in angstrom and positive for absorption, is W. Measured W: 6.7 angstrom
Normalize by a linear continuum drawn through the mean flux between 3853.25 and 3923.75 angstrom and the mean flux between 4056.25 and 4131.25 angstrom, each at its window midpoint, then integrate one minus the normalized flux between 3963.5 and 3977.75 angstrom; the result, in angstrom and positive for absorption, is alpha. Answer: 5.9 angstrom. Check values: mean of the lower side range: 4.46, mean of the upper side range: 7.54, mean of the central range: 3.36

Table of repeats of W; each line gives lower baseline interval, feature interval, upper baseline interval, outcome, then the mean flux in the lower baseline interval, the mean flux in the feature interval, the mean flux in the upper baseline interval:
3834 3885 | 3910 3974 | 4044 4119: 9.7 angstrom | 3.53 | 4.21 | 7.52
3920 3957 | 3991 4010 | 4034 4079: -3.7 angstrom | 4.13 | 6.99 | 7.39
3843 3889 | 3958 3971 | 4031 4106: 5.3 angstrom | 3.72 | 3.28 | 7.46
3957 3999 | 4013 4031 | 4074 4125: -5.0 angstrom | 5.16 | 7.73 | 7.65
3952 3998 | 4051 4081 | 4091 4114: -2.8 angstrom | 5.2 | 7.38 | 7.38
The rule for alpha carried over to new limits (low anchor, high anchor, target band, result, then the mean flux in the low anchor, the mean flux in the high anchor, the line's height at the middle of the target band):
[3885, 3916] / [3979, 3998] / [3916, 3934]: 4.8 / 5.05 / 6.64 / 5.5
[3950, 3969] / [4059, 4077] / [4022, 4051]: -4.6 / 4.4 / 7.26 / 6.43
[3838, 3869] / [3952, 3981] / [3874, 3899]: -3.6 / 3.55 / 4.31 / 3.77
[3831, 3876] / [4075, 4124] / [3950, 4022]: -2.9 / 3.43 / 7.65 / 5.7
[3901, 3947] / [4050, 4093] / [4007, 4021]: -3.3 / 4.27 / 7.62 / 6.31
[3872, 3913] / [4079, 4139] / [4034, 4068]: -2.8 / 4.55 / 7.63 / 6.8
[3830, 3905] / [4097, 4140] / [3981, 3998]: -3.4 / 3.83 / 7.45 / 5.59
